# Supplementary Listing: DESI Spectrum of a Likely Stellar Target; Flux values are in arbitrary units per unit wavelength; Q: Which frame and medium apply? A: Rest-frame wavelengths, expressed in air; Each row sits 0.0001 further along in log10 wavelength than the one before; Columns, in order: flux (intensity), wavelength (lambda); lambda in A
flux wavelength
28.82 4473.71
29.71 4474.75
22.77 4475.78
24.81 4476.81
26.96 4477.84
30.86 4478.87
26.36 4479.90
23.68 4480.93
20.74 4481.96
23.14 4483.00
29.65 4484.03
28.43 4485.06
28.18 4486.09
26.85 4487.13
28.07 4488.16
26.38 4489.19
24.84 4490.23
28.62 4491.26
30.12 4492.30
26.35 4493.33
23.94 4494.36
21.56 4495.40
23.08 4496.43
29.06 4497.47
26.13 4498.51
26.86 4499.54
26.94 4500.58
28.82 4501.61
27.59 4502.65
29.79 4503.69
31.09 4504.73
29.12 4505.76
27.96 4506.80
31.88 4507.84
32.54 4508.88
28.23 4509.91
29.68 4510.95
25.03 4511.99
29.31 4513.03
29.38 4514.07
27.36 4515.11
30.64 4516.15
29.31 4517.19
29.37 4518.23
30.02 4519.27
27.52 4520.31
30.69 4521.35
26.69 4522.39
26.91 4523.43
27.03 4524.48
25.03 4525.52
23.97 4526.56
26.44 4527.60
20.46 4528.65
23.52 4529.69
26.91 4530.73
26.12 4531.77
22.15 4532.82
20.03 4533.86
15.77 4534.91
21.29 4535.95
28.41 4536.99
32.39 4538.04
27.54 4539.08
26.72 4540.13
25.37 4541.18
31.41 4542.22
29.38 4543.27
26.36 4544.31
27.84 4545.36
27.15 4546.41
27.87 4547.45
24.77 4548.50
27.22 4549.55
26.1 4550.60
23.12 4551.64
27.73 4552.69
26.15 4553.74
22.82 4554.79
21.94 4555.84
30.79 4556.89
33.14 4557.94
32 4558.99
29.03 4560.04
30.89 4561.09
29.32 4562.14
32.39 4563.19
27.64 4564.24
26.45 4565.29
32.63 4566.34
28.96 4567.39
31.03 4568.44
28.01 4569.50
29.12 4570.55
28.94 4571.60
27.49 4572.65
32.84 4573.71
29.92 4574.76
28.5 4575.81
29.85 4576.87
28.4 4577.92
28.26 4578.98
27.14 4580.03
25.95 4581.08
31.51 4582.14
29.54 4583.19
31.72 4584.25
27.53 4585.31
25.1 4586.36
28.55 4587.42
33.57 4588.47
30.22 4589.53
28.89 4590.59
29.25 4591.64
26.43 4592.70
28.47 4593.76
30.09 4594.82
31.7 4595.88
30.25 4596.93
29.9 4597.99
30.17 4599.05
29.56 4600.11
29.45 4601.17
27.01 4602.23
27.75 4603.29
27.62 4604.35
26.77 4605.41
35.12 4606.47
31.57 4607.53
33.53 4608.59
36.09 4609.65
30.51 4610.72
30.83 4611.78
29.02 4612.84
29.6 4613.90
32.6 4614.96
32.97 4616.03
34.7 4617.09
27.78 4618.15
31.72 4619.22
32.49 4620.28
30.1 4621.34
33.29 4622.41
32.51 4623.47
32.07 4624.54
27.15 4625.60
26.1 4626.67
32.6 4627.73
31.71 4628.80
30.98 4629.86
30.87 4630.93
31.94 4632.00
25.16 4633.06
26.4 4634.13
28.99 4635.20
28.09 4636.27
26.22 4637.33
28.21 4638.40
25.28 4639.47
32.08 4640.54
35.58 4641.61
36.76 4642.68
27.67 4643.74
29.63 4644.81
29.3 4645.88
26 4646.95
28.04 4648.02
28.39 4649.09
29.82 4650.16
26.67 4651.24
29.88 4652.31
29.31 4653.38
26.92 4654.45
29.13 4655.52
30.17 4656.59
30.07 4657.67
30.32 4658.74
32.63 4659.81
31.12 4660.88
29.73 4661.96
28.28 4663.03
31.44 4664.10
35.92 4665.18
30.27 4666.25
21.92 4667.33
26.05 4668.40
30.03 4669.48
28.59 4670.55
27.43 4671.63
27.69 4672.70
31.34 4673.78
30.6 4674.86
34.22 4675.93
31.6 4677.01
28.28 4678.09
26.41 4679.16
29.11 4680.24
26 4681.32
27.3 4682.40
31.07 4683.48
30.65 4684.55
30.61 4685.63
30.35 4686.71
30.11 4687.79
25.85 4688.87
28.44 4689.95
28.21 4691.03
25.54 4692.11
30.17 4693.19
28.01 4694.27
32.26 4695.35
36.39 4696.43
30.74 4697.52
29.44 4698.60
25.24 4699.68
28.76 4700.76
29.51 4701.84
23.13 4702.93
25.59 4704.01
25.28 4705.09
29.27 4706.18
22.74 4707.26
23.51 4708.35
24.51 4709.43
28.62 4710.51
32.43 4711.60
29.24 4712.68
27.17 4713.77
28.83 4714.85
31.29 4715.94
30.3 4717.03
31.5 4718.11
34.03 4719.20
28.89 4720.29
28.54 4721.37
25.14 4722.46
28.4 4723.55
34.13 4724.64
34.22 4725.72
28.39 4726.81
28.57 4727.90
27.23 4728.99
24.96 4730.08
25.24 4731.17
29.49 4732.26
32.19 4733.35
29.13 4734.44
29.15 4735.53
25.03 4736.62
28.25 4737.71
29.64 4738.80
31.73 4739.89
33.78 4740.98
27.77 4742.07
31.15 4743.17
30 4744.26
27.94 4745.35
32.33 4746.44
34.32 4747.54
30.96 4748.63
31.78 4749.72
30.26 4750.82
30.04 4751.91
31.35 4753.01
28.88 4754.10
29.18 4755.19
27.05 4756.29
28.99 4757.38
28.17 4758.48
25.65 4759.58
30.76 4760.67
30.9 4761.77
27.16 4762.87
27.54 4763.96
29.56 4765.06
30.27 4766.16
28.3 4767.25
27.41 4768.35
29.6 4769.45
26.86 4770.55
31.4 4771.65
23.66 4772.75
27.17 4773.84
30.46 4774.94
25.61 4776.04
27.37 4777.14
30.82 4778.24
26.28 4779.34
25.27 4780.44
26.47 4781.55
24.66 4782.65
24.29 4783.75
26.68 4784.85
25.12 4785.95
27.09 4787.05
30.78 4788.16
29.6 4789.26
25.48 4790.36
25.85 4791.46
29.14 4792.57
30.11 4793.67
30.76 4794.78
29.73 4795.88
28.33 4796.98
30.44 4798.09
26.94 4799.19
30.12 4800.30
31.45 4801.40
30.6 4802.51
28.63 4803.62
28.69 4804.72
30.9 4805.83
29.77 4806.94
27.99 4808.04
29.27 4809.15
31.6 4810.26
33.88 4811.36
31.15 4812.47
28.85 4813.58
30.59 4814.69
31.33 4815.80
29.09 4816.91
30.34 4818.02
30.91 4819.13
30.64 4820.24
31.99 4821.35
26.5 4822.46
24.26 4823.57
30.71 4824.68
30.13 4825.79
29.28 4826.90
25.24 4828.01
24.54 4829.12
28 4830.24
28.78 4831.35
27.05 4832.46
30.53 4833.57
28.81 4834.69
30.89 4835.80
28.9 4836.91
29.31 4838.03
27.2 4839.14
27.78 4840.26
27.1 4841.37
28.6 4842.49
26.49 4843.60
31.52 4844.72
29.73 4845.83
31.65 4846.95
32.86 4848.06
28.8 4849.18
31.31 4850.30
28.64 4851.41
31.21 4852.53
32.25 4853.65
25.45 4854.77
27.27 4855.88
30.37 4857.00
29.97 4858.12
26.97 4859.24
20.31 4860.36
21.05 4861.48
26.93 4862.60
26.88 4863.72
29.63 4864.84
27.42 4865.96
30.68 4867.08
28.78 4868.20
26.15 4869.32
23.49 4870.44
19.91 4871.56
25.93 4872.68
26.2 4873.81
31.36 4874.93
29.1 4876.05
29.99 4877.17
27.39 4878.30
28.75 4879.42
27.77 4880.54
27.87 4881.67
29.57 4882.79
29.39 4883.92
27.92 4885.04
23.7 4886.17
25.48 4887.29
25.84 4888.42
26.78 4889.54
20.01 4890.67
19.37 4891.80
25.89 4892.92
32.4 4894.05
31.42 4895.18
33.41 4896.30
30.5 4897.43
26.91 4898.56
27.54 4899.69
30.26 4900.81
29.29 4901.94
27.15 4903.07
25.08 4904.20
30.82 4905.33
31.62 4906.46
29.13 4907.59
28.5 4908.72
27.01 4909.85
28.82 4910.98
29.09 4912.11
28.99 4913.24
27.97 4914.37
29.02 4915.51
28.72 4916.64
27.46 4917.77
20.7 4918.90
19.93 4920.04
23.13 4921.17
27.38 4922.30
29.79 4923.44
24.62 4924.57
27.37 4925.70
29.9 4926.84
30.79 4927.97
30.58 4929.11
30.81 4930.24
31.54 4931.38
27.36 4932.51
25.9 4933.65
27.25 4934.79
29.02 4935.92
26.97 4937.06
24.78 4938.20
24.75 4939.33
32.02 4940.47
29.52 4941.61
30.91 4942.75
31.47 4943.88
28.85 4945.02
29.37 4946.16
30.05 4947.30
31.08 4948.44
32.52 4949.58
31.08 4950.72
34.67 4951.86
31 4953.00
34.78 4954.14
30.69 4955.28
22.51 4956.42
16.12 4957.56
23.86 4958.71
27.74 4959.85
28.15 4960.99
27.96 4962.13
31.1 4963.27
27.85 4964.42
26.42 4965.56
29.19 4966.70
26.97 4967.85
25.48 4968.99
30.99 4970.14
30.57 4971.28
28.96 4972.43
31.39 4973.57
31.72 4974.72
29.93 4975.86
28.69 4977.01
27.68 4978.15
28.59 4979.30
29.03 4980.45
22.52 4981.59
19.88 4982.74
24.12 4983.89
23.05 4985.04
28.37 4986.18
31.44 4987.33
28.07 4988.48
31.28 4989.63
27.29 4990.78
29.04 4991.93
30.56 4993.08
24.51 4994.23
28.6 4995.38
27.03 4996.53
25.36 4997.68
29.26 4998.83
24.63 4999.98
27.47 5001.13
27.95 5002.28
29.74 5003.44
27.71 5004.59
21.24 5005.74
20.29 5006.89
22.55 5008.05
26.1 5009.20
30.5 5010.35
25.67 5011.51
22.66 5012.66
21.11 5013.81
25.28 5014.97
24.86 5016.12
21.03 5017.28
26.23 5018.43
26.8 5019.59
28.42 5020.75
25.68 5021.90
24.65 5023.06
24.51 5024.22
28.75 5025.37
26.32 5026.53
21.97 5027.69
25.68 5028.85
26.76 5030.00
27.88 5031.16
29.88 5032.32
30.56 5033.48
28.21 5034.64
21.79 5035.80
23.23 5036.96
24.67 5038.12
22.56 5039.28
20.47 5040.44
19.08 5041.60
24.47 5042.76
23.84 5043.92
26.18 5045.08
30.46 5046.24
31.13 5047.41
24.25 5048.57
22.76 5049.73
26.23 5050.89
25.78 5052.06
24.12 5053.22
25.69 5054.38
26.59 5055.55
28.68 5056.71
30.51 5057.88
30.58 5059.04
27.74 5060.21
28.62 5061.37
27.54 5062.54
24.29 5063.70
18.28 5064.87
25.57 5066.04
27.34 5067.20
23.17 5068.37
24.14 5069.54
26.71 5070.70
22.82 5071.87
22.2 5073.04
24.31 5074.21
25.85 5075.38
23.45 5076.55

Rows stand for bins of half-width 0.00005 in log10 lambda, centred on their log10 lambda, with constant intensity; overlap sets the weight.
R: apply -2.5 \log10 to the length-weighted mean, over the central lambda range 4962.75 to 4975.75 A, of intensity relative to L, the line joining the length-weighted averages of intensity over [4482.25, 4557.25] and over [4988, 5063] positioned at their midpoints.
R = -0.12 mag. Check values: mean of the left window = 26.9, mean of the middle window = 29.2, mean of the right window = 26.1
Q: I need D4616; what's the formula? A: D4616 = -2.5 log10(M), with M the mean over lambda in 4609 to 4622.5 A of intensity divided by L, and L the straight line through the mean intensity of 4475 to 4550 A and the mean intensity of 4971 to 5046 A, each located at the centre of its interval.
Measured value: -0.18 mag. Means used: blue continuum 26.9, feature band 31.6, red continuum 26.2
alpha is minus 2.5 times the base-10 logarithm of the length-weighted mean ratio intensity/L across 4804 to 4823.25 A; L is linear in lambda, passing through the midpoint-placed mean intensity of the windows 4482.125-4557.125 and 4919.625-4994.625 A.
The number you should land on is -0.09 mag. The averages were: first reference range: 26.9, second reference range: 28.2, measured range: 30.1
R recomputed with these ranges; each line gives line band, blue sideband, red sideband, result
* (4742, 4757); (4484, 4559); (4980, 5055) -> -0.15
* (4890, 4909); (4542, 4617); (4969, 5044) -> -0.05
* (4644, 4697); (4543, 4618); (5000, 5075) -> -0.03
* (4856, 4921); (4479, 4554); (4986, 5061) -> -0.04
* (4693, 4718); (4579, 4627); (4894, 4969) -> 0.04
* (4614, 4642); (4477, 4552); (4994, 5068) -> -0.14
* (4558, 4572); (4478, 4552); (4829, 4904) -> -0.11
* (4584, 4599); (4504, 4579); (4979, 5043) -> -0.07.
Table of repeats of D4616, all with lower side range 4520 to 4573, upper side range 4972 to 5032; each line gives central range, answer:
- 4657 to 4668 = -0.12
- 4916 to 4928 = 0.02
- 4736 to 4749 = -0.13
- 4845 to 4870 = -0.07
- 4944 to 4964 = -0.09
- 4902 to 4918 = -0.08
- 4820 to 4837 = -0.07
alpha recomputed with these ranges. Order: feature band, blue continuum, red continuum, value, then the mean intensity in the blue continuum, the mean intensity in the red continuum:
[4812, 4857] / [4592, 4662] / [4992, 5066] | -0.05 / 30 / 25.8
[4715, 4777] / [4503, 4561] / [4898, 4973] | -0.06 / 27.2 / 28.3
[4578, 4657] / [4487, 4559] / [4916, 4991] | -0.10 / 27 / 28.1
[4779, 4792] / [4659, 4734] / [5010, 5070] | 0.07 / 29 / 25.6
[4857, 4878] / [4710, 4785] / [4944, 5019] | 0.05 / 29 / 27.4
